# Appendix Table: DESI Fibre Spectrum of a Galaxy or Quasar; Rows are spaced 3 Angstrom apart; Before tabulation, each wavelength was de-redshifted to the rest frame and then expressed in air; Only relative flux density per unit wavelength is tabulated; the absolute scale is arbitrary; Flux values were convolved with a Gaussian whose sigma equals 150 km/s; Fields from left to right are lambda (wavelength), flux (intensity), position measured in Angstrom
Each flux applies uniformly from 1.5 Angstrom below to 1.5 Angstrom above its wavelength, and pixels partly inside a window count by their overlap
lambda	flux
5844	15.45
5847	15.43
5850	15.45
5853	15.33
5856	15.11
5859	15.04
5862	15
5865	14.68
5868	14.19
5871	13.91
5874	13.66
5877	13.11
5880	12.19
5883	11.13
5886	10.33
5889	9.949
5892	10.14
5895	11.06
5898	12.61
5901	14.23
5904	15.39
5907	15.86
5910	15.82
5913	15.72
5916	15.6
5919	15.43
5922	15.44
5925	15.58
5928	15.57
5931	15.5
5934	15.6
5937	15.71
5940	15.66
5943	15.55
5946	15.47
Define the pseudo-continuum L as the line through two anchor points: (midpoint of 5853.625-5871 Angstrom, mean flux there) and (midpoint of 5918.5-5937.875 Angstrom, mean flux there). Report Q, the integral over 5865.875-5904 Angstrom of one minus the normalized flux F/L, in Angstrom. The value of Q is 6.7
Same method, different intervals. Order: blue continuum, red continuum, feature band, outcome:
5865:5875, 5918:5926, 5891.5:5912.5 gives 1.54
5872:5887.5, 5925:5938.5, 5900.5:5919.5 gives -1.82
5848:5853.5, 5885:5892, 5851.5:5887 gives -2.42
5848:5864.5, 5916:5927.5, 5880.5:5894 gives 4.21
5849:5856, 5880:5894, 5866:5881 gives -1.25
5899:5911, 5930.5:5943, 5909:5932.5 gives -0.27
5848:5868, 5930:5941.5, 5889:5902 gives 3.09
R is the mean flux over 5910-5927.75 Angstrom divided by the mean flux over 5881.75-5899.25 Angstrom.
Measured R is 1.44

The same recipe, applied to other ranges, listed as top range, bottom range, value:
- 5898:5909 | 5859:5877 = 1.04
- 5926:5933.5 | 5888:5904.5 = 1.28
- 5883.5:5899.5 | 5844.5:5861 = 0.71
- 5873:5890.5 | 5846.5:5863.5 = 0.77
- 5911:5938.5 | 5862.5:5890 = 1.23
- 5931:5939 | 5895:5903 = 1.19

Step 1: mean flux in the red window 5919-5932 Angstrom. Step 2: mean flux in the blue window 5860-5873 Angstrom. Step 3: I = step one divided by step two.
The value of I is 1.07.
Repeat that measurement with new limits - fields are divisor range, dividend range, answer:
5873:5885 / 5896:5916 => 1.20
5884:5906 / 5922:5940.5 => 1.30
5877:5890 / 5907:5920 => 1.40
